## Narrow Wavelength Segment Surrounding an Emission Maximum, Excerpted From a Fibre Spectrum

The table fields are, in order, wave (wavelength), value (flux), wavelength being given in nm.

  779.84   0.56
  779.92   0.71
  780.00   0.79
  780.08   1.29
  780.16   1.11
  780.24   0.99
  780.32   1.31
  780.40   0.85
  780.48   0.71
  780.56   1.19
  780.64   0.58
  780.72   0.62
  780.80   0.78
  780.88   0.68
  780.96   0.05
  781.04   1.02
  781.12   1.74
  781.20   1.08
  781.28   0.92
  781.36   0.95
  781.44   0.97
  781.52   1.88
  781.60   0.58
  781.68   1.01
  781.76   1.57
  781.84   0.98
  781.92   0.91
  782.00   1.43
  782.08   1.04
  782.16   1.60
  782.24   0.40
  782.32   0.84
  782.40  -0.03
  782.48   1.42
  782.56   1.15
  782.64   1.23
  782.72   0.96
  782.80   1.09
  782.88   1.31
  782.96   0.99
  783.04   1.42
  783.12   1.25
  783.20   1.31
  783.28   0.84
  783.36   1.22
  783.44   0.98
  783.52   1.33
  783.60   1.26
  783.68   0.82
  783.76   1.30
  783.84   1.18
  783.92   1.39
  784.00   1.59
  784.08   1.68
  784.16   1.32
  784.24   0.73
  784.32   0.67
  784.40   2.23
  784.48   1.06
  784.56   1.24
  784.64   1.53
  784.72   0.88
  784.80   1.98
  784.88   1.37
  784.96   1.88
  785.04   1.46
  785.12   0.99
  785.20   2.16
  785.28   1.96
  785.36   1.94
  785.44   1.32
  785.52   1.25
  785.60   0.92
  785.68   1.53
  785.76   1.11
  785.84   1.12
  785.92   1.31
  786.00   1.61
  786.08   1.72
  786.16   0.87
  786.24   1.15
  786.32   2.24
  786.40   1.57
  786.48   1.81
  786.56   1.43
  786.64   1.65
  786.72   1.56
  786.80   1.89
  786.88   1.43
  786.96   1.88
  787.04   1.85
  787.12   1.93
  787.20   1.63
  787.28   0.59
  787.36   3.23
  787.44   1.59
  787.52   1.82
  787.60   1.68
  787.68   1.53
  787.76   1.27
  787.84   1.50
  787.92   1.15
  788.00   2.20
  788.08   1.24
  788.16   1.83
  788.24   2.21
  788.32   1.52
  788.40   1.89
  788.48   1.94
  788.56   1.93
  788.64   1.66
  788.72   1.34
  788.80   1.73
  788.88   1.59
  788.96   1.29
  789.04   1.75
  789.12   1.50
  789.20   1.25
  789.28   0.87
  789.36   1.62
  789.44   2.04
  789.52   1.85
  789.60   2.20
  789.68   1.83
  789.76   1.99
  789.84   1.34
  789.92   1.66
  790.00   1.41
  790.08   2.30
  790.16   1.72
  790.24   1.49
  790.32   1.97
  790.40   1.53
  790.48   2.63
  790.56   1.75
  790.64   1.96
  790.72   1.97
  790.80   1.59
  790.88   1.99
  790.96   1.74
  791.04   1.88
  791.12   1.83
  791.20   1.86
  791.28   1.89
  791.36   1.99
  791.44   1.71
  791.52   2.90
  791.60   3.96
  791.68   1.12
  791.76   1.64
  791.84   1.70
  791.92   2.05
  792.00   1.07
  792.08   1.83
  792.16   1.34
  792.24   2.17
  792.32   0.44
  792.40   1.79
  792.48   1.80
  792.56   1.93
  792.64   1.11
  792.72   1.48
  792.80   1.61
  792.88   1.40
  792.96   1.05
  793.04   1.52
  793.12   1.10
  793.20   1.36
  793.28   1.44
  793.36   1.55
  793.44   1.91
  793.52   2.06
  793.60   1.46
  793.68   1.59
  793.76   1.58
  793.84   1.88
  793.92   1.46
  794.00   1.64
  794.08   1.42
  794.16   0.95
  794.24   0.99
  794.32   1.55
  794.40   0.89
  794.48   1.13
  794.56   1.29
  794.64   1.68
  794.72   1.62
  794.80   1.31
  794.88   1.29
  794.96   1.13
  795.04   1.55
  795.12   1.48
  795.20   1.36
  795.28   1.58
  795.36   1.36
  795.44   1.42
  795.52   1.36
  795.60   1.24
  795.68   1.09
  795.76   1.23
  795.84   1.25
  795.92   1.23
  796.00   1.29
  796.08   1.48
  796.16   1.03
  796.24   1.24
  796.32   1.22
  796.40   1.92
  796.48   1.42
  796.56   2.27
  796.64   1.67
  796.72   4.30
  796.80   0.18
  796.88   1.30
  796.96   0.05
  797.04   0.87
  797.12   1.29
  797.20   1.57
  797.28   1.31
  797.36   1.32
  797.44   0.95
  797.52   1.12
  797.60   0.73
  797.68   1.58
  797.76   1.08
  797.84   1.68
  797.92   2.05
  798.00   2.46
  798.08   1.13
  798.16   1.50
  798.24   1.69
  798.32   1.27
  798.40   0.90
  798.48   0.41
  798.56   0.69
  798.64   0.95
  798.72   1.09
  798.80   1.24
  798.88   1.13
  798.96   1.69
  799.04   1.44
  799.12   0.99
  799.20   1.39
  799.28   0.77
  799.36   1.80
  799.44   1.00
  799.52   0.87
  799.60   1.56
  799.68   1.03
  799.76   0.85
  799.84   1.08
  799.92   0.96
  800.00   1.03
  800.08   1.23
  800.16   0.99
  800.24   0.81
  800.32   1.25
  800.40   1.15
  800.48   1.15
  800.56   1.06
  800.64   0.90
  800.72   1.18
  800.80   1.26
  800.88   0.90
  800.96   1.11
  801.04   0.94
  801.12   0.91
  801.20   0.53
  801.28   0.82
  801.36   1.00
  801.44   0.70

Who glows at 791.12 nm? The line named Mg II 2798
